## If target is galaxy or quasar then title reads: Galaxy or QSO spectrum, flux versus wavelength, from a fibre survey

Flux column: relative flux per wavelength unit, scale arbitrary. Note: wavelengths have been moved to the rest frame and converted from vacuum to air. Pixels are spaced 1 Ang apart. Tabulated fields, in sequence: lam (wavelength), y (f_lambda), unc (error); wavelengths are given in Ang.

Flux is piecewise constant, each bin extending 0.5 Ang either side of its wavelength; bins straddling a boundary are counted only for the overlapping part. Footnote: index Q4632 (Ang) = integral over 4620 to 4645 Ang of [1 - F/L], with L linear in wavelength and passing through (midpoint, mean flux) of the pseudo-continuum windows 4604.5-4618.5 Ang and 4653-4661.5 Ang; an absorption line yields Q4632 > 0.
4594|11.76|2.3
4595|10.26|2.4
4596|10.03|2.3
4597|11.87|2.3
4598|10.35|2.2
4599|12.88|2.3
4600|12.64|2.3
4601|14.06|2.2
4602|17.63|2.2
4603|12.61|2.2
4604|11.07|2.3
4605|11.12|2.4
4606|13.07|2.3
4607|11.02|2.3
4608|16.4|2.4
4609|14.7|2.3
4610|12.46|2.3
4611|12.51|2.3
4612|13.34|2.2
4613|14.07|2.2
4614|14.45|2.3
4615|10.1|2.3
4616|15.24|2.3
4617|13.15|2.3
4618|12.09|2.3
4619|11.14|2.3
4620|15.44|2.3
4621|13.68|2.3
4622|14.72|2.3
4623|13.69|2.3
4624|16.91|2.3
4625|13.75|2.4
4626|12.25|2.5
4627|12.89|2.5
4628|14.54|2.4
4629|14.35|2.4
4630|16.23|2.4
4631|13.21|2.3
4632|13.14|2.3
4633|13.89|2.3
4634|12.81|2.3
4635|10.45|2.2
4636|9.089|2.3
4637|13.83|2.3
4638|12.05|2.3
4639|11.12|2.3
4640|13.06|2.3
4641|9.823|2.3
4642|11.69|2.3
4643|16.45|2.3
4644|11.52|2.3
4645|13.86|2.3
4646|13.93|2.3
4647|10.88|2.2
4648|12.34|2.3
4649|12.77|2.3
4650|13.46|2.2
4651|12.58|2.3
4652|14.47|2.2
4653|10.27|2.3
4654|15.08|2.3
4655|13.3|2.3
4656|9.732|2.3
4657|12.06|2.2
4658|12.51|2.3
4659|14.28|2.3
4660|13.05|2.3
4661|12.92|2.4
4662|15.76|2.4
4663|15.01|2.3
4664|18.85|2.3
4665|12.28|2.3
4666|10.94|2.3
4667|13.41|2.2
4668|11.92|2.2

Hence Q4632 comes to -0.49 Ang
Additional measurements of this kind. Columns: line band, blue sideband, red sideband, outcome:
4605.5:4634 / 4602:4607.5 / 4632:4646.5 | -3.0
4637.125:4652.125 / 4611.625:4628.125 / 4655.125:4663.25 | 0.7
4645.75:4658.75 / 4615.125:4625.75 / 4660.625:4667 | 1.4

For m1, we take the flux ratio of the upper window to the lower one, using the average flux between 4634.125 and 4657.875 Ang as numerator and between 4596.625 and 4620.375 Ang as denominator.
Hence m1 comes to 0.9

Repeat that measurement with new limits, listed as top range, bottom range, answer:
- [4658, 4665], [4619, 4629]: 1.04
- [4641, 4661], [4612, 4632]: 0.93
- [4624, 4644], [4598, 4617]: 0.98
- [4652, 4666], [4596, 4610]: 1.04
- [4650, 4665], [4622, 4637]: 1.01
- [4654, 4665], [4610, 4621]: 1.05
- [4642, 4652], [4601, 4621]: 0.99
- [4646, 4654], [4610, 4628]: 0.94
